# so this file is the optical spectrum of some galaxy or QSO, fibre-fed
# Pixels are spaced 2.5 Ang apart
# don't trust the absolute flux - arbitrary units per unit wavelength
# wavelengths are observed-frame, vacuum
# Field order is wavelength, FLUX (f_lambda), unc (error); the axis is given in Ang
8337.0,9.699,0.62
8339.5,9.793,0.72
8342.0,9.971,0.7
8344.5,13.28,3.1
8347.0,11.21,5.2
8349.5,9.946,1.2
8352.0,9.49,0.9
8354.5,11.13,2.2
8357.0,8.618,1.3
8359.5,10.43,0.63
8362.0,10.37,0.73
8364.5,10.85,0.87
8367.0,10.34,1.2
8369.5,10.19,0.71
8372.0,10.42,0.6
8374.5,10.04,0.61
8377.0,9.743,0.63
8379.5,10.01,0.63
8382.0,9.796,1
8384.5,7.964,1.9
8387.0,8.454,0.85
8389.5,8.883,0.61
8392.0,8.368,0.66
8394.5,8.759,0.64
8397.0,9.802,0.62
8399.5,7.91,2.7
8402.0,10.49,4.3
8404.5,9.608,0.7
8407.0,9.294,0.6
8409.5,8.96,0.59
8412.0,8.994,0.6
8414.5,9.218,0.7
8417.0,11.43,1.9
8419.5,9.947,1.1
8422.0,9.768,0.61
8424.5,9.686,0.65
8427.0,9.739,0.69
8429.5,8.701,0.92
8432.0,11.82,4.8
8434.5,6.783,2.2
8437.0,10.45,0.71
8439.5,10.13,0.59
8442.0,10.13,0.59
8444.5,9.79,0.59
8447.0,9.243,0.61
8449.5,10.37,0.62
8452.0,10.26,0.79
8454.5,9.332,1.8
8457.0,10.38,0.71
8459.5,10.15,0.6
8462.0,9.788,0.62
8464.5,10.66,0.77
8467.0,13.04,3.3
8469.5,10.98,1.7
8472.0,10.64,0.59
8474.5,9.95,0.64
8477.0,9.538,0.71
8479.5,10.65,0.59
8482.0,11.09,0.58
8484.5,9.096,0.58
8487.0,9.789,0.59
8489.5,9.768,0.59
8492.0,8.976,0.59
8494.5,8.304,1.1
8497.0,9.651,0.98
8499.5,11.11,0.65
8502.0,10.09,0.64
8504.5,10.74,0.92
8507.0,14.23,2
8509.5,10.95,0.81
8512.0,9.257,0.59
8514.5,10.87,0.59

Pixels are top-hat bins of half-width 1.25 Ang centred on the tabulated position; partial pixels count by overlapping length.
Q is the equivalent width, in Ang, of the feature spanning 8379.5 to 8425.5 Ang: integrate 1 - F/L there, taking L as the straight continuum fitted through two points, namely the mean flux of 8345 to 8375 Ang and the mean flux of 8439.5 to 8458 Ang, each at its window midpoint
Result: 3.8 Ang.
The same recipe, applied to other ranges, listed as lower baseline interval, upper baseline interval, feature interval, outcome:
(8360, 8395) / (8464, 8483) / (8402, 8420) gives 0.64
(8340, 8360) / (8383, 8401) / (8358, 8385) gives -1.47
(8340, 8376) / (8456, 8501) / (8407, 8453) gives 2.50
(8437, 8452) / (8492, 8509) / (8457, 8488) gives -0.50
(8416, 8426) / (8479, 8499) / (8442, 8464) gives -0.03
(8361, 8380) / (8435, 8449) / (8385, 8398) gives 1.72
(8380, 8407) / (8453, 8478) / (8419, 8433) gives -0.33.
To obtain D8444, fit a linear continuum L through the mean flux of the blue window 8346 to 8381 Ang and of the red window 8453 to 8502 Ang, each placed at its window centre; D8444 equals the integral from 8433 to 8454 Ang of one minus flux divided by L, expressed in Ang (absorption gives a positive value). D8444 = 1.0 Ang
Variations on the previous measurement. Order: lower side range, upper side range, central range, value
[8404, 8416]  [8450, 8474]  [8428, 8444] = 0.4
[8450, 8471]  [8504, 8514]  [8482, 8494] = 1.6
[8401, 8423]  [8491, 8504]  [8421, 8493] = -2.3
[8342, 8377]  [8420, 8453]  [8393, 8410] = 1.4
